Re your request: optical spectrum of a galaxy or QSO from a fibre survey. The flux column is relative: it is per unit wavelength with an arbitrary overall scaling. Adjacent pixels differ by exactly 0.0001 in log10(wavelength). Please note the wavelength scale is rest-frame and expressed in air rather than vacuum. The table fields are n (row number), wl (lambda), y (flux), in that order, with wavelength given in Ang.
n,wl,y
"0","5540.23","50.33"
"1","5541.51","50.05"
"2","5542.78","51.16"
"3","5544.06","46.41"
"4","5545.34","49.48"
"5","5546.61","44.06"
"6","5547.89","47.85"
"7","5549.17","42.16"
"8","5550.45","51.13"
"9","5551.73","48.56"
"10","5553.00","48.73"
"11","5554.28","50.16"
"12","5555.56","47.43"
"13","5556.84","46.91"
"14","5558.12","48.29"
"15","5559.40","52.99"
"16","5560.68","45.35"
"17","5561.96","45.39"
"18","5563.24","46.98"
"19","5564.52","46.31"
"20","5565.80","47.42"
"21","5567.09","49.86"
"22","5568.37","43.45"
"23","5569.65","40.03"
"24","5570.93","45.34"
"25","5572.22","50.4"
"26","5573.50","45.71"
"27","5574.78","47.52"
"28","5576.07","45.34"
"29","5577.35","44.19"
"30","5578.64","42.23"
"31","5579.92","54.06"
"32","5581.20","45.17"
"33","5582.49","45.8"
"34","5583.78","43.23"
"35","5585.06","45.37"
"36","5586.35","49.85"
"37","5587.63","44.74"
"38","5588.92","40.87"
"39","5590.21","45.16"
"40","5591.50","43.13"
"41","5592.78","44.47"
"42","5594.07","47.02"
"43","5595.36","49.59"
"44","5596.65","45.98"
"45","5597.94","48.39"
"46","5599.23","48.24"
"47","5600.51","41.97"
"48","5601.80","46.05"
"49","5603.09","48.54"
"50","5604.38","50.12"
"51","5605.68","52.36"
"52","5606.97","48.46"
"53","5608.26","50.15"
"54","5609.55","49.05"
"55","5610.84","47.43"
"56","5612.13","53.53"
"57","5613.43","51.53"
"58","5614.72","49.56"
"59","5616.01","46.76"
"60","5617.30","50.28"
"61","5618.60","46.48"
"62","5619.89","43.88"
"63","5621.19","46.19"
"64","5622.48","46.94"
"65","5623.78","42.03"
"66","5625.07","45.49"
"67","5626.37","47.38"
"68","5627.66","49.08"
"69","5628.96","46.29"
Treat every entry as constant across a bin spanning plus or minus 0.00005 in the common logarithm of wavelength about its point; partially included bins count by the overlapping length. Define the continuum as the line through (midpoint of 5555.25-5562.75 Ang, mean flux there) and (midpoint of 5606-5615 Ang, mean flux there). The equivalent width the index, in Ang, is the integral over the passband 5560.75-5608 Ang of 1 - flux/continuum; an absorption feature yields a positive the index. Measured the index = 2.4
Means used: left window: 47.7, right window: 50.1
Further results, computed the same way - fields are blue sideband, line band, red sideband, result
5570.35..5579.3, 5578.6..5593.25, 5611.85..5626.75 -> 0.23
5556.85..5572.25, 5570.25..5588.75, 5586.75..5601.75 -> -0.04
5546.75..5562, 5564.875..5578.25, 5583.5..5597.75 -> 0.26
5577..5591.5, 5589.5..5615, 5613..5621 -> -0.66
